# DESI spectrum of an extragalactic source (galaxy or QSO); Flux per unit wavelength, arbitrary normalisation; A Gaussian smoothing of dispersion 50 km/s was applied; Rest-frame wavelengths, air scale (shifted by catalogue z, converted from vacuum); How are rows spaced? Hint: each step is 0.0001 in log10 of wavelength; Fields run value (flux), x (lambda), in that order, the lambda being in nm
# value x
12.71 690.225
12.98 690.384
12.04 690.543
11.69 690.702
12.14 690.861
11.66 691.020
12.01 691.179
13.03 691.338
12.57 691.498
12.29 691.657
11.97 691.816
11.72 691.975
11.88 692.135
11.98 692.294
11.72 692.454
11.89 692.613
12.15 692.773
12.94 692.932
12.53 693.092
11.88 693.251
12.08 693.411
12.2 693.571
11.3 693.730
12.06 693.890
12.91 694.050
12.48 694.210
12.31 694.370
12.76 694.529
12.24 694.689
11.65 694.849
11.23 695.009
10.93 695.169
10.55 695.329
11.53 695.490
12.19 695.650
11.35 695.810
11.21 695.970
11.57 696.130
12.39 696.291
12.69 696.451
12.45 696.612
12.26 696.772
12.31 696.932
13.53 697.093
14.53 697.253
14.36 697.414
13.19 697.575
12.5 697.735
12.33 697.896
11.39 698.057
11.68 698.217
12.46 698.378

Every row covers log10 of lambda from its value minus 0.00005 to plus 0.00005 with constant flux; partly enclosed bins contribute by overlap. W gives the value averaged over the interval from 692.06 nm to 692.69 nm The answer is 11.9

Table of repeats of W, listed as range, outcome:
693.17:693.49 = 12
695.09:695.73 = 11.3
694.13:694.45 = 12.4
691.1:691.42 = 12.5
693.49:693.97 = 11.9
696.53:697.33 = 13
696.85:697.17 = 12.9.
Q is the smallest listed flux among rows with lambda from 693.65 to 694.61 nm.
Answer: 11.3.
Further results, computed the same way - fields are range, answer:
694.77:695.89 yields 10.55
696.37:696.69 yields 12.45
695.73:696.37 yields 11.21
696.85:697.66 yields 12.31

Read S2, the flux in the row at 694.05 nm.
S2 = 12.91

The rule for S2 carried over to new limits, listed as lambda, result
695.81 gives 11.35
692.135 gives 11.88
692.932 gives 12.94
